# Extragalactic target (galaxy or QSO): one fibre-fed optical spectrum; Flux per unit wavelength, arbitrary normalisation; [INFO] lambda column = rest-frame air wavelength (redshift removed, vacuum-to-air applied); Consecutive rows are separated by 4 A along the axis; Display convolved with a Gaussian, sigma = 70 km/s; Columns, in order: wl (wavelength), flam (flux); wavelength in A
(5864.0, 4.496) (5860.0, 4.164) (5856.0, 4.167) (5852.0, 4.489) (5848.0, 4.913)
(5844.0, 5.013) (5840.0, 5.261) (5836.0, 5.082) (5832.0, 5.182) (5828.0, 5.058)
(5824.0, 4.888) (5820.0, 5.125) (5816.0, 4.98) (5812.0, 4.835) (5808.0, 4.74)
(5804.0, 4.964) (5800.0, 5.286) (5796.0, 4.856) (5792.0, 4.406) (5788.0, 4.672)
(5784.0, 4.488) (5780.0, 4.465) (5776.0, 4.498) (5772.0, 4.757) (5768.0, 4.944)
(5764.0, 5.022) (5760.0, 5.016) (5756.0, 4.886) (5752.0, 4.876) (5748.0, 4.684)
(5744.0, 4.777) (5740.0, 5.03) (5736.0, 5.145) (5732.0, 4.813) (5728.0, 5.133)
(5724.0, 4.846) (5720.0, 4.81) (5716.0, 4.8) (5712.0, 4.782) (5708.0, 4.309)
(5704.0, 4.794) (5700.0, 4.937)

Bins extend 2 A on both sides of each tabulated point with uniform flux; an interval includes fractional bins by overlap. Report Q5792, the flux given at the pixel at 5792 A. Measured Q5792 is 4.406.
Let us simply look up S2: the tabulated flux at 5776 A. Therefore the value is 4.498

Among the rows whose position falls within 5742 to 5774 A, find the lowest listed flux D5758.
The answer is 4.684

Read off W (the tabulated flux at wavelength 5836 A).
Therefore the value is 5.082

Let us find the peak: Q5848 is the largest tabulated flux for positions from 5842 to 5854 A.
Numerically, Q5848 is 5.013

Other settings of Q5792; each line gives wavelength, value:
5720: 4.81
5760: 5.016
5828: 5.058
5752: 4.876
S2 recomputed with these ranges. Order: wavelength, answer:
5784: 4.488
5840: 5.261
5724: 4.846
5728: 5.133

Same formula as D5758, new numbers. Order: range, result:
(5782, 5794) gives 4.406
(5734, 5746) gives 4.777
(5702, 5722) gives 4.309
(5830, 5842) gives 5.082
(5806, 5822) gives 4.74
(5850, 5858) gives 4.167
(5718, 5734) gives 4.81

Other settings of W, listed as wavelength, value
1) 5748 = 4.684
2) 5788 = 4.672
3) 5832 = 5.182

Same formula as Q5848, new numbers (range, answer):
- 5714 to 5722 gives 4.81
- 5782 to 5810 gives 5.286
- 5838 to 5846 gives 5.261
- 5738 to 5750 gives 5.03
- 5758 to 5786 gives 5.022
